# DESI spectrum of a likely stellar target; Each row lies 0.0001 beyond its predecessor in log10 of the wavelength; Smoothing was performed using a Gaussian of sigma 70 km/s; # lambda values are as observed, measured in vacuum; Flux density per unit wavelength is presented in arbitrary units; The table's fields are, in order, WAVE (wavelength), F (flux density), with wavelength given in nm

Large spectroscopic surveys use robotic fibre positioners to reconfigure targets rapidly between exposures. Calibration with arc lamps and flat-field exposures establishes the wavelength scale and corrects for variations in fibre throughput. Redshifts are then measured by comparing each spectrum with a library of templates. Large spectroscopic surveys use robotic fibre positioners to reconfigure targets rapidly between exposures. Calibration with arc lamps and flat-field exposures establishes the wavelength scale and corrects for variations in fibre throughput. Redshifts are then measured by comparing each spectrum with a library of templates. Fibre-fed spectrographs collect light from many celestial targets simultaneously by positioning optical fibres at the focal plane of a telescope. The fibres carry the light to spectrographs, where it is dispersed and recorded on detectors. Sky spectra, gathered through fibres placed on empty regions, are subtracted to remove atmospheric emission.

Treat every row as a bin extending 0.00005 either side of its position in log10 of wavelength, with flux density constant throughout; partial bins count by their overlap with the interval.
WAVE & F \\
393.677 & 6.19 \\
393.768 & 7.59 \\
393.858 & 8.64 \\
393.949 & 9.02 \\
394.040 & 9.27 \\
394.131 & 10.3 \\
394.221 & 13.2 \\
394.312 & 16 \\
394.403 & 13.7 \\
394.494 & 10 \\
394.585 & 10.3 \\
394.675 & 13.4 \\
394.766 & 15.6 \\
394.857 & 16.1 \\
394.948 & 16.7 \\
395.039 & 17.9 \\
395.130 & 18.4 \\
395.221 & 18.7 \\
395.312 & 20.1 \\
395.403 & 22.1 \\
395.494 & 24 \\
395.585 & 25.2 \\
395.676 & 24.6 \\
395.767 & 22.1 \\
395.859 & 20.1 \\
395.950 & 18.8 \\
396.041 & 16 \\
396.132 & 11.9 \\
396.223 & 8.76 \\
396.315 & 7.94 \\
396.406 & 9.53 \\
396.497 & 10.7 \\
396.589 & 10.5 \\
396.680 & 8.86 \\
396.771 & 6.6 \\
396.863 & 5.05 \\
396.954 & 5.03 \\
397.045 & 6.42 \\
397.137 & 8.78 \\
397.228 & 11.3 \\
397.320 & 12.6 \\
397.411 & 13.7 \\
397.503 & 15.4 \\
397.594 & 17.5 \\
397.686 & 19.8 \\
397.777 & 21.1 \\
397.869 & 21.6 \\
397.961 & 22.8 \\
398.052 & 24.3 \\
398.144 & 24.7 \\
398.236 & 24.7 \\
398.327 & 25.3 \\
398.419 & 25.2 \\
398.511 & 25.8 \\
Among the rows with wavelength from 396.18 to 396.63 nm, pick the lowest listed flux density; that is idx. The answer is 7.94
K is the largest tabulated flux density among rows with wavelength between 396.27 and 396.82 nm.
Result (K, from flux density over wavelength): 10.7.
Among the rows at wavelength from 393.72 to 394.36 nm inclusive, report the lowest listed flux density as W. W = 7.59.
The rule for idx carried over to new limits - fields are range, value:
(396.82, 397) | 5.03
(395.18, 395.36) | 18.7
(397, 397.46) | 6.42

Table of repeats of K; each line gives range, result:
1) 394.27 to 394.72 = 16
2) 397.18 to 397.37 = 12.6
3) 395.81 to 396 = 20.1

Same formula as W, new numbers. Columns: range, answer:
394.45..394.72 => 10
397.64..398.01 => 19.8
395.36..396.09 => 16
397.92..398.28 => 22.8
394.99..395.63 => 17.9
